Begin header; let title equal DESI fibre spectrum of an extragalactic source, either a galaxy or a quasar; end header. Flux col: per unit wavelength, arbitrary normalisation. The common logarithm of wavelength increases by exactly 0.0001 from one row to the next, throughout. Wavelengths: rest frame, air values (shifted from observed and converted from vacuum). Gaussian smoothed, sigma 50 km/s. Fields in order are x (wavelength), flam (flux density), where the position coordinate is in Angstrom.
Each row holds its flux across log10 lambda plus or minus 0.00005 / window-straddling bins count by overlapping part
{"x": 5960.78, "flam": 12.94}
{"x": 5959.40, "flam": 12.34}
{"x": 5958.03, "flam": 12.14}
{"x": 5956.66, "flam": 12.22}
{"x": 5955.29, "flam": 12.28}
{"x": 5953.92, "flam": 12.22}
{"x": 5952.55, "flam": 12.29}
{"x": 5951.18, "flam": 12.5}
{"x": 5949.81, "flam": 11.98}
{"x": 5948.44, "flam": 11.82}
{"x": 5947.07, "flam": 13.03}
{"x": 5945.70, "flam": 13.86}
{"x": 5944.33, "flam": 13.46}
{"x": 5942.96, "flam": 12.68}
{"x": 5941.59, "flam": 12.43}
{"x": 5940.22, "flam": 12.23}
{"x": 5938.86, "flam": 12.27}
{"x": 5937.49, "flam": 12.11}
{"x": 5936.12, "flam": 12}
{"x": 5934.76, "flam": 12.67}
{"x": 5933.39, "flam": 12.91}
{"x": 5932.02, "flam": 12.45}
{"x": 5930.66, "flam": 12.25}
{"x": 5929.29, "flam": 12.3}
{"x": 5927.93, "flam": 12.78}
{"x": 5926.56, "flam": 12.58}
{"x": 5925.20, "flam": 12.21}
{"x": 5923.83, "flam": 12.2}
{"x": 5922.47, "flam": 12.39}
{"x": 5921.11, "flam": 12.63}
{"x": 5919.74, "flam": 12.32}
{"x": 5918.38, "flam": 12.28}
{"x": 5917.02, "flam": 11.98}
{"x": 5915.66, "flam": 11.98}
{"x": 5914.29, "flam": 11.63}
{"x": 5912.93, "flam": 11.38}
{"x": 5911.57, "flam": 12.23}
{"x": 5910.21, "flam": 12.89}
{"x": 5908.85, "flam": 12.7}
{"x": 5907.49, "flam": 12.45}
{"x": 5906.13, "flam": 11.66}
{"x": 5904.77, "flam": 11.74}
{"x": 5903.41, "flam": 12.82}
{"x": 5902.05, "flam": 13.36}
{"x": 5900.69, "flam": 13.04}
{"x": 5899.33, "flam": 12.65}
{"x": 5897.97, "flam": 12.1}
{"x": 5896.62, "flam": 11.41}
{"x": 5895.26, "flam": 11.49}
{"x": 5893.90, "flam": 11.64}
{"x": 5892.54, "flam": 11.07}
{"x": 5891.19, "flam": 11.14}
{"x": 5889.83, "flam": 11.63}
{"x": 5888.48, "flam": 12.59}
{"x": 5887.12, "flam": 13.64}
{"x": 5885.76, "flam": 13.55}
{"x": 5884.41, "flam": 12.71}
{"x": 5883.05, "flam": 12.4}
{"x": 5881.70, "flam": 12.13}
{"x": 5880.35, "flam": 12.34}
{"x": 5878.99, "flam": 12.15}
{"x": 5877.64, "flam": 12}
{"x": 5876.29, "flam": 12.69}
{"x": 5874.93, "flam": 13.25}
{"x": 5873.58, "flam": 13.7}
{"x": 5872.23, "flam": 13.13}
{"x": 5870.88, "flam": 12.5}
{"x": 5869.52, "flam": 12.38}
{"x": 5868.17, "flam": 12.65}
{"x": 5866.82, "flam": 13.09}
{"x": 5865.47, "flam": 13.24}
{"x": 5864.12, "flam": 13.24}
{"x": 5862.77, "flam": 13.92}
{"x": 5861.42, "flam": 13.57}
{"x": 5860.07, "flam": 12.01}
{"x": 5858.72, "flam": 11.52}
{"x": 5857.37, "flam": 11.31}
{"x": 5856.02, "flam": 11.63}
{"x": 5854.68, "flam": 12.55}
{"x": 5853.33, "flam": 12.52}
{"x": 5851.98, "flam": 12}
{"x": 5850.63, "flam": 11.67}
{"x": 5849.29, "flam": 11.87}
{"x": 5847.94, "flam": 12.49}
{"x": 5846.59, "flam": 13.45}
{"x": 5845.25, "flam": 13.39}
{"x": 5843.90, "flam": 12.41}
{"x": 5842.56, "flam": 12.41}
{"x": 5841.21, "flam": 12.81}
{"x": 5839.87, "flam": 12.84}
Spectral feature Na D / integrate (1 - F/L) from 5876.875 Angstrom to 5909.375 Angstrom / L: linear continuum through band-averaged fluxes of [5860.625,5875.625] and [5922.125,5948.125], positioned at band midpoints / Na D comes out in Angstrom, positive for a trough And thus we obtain 1.6 Angstrom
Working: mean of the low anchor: 13.1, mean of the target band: 12.3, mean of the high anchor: 12.6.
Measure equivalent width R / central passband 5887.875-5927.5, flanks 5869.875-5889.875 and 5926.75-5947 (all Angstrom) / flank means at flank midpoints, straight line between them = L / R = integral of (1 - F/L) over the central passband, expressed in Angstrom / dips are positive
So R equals 1.6 Angstrom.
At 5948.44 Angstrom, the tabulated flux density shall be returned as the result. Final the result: 11.82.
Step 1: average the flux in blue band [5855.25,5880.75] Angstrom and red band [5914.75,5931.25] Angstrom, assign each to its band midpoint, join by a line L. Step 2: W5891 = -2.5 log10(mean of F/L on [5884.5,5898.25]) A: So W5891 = 0.04 mag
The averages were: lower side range 12.7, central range 12.1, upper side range 12.3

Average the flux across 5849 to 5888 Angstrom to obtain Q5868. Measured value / 12.6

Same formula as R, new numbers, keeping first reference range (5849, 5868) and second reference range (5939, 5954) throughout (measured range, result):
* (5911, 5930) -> 0.5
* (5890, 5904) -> 0.5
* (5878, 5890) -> -0.1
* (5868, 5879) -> -0.2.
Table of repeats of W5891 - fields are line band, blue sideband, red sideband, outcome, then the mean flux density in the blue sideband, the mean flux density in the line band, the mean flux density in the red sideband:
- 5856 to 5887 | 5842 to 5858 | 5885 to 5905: -0.03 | 12.3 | 12.7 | 12.3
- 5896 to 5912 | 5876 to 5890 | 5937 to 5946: 0.02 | 12.6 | 12.4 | 12.7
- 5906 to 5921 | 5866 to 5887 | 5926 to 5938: 0.03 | 12.7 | 12.2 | 12.5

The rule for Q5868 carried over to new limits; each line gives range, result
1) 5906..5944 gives 12.3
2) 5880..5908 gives 12.3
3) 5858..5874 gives 12.9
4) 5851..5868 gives 12.5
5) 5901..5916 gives 12.3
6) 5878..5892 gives 12.4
